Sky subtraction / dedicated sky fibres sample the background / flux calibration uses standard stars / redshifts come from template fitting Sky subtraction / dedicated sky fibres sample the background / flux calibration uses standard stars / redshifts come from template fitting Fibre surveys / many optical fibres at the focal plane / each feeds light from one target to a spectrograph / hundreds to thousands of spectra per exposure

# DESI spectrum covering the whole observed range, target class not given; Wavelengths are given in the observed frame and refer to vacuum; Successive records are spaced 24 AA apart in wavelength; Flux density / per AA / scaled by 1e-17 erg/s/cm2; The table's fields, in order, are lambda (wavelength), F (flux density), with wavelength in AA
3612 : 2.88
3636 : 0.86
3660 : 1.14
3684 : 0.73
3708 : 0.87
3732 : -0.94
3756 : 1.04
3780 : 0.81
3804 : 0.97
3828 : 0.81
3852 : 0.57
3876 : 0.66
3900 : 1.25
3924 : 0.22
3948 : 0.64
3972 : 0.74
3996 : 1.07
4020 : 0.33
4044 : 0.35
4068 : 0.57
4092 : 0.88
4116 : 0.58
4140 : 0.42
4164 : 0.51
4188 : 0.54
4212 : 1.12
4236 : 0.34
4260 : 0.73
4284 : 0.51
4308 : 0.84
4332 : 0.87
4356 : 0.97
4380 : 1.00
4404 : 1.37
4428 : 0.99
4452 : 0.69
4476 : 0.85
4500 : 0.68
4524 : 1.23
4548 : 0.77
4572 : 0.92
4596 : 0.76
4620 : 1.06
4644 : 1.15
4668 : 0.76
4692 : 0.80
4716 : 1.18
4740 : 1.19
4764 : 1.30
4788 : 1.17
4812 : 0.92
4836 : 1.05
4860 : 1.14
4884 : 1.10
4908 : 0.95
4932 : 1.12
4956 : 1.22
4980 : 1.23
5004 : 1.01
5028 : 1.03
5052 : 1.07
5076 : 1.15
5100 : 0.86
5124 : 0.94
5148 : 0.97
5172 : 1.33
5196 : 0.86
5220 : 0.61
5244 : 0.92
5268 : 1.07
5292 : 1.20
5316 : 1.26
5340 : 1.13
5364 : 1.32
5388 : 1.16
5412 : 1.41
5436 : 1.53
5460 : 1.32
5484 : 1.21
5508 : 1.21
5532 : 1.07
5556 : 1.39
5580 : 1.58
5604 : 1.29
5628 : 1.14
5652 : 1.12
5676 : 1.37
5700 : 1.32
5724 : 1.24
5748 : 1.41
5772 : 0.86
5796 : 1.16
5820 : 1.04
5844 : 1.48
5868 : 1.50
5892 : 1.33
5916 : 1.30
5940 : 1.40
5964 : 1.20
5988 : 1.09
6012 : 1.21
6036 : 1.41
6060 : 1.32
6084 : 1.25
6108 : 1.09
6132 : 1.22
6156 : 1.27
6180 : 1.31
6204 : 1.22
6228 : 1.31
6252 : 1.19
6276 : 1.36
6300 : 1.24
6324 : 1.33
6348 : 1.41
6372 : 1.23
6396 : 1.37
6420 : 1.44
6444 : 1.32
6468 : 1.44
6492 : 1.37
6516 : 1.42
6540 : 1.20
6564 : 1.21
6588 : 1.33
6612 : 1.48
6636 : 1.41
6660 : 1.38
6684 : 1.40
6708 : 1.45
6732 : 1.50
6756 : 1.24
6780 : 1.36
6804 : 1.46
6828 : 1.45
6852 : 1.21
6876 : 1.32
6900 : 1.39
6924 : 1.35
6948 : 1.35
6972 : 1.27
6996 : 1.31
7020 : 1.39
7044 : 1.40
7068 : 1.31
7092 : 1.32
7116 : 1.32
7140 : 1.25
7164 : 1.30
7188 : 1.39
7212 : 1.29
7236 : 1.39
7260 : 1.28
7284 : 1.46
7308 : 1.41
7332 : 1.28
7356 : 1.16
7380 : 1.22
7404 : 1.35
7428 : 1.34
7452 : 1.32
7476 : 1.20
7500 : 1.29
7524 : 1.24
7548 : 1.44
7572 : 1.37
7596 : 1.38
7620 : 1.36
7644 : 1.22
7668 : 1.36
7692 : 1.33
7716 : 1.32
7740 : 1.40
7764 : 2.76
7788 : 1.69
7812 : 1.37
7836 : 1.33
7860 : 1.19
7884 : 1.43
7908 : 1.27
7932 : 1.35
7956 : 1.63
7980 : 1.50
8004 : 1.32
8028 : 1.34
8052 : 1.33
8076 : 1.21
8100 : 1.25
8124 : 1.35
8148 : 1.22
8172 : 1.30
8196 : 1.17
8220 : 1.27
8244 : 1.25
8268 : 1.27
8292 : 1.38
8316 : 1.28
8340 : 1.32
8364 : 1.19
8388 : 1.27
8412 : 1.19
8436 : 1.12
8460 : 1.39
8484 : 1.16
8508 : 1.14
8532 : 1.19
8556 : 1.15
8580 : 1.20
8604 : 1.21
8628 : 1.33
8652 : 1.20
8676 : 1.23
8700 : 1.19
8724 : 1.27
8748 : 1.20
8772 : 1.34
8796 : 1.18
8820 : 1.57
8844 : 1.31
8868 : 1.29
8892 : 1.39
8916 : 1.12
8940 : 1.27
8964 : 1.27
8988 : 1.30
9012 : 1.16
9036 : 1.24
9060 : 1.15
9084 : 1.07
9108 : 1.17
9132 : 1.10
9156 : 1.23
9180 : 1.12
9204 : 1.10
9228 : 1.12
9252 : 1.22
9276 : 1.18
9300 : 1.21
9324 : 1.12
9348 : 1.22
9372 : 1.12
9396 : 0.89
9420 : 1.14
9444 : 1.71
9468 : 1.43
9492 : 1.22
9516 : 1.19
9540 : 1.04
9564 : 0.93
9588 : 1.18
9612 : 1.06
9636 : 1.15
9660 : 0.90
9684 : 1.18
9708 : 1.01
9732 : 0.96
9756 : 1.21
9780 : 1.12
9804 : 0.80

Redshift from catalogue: 0.18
